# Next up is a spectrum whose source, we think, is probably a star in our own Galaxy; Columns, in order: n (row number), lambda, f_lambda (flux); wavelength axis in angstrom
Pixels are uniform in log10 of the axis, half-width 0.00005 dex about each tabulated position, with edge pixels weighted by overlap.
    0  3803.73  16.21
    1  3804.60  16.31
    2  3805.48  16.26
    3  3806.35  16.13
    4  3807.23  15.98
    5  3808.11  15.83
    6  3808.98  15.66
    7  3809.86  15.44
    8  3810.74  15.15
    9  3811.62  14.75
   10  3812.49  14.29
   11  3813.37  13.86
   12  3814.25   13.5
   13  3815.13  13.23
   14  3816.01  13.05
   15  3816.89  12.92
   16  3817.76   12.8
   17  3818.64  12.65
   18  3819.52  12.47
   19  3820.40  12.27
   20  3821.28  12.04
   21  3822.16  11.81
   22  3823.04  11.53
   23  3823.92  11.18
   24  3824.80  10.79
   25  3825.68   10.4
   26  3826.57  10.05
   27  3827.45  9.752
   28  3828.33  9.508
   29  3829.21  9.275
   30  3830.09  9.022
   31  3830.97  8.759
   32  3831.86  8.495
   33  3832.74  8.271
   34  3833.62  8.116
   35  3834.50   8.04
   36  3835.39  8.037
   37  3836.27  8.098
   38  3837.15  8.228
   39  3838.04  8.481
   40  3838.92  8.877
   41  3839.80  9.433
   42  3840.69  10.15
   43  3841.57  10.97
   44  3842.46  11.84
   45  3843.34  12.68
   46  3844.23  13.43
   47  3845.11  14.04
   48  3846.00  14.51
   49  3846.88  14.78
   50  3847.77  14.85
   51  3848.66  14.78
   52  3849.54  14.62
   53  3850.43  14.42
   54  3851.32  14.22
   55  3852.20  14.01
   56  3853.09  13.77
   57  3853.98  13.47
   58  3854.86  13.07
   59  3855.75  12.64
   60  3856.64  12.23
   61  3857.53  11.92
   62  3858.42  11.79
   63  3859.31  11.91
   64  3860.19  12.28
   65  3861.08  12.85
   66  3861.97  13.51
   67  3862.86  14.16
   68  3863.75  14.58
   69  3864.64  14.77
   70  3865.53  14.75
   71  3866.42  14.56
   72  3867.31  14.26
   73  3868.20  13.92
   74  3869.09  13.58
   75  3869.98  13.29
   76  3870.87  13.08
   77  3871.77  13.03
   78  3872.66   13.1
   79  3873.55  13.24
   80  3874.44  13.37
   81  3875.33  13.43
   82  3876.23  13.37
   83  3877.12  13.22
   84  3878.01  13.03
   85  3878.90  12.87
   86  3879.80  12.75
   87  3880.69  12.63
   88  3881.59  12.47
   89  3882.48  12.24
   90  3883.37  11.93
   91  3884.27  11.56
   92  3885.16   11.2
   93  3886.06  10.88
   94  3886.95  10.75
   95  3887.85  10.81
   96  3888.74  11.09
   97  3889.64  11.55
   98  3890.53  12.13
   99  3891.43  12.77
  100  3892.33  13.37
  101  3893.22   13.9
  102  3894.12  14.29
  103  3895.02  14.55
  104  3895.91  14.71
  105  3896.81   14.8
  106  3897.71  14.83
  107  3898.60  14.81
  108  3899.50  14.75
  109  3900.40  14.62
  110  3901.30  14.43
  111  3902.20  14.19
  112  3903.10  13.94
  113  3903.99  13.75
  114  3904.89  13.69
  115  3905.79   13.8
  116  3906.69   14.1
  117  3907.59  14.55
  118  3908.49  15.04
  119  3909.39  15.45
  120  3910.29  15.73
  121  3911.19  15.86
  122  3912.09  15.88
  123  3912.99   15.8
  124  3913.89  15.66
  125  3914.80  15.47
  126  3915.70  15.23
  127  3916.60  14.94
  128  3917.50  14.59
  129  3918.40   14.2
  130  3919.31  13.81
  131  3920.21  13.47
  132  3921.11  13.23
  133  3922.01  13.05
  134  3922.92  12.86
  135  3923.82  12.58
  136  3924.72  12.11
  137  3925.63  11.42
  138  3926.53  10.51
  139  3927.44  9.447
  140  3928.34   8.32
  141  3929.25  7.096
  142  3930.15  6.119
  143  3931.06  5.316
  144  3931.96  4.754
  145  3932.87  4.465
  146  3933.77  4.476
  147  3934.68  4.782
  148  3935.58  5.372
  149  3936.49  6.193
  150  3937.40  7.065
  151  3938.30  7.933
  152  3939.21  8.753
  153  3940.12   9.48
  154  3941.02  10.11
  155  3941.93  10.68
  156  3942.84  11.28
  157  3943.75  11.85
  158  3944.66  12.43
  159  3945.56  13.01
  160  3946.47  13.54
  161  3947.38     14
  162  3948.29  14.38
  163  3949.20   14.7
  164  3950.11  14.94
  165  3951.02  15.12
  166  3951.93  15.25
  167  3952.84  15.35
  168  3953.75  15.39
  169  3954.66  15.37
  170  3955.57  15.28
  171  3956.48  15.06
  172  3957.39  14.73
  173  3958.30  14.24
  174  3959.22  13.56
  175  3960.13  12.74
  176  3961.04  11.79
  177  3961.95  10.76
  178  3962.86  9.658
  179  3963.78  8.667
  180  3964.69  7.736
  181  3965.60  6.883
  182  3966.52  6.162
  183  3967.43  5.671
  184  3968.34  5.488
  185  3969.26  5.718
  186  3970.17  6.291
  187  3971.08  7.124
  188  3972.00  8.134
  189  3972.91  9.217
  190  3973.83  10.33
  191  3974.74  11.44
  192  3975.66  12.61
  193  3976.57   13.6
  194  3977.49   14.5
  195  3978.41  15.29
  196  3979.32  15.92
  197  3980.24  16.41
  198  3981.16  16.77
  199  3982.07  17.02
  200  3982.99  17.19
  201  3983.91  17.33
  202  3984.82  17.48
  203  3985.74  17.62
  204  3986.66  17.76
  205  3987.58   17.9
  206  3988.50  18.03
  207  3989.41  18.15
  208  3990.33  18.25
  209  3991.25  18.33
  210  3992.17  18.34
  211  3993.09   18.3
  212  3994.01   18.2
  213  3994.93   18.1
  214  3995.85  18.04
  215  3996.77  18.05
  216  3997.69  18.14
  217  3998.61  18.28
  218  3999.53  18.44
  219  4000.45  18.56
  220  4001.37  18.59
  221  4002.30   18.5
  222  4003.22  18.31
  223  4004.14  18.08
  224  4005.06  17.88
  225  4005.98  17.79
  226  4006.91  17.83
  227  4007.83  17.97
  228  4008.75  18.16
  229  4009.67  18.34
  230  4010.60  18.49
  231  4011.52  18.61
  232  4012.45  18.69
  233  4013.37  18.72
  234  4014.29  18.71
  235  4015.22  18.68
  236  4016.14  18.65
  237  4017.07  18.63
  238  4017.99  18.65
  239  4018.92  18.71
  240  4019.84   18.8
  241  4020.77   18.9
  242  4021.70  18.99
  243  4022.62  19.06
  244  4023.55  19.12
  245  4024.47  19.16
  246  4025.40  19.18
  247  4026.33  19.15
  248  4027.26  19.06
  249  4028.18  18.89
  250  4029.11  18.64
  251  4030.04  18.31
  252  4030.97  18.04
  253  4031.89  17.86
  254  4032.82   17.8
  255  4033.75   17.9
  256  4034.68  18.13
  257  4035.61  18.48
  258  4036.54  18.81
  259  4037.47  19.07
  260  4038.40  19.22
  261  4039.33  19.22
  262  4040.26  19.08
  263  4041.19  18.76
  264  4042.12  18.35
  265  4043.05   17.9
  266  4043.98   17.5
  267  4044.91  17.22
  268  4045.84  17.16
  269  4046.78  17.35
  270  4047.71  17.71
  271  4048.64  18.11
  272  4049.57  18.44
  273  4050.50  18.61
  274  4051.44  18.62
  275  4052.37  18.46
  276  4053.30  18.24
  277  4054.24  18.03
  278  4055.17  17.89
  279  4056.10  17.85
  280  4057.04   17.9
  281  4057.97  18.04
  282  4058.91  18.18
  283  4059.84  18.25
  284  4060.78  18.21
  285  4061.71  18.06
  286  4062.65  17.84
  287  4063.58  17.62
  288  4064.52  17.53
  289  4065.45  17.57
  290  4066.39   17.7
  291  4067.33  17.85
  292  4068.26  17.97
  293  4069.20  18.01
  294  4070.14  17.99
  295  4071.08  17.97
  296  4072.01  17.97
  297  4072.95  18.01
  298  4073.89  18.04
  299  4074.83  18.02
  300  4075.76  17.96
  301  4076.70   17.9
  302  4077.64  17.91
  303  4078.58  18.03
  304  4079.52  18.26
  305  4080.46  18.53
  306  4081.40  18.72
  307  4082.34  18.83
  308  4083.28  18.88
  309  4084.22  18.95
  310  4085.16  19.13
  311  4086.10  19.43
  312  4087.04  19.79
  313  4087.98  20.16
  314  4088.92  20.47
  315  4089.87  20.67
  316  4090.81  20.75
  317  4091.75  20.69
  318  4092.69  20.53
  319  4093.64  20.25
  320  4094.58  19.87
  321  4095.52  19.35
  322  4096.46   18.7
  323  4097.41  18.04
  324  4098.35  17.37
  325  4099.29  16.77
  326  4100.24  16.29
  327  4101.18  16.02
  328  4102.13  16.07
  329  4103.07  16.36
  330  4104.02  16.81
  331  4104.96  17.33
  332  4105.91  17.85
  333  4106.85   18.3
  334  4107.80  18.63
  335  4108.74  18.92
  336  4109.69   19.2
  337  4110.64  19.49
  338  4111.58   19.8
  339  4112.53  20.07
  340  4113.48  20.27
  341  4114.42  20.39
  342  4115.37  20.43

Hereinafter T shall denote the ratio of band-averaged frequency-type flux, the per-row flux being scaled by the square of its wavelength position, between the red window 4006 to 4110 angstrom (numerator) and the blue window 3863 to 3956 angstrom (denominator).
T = 1.6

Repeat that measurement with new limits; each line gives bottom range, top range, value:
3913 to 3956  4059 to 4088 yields 1.71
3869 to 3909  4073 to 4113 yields 1.56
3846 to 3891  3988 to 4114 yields 1.55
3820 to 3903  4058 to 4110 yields 1.66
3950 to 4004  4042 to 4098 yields 1.34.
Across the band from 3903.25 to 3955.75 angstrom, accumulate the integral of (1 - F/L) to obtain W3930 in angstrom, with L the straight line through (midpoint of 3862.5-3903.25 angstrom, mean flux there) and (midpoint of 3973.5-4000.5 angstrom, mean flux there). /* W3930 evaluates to 9.8 angstrom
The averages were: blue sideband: 13.3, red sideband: 16.8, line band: 12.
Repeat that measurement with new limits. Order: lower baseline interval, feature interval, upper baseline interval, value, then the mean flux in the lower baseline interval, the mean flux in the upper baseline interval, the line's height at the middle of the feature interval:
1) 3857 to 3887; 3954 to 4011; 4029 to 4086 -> 4.92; 13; 18.2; 16.1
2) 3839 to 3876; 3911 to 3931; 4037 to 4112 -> 2.86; 13.3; 18.4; 14.7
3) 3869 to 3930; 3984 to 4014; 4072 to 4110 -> -4.12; 13.2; 18.5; 16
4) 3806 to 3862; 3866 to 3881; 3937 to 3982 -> -1.68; 12.1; 11.7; 12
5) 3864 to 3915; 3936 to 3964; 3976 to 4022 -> 6.33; 13.6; 17.9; 16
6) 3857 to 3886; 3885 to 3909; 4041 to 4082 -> 0.41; 13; 18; 13.7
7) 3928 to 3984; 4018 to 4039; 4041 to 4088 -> -3.92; 11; 18.2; 15.8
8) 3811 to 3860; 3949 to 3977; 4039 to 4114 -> 7.33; 11.7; 18.4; 15.3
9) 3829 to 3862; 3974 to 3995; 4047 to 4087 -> -1.16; 11.6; 18.2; 15.7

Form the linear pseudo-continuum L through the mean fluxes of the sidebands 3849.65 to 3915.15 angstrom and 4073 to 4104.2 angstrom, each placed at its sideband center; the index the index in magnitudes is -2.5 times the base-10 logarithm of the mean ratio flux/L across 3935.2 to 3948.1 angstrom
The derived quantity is 0.42 mag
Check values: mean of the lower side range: 13.5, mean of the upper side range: 18.6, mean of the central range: 10.2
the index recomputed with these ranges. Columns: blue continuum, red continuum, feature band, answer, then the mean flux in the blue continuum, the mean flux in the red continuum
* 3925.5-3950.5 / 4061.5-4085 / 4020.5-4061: -0.15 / 9.34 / 18.1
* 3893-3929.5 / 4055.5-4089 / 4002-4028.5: -0.12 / 13.8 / 18.3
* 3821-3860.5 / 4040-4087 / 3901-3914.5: -0.11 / 11.3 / 18.1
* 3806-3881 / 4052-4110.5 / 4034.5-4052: -0.05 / 12.5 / 18.3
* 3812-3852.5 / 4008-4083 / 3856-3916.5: -0.03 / 11.5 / 18.3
